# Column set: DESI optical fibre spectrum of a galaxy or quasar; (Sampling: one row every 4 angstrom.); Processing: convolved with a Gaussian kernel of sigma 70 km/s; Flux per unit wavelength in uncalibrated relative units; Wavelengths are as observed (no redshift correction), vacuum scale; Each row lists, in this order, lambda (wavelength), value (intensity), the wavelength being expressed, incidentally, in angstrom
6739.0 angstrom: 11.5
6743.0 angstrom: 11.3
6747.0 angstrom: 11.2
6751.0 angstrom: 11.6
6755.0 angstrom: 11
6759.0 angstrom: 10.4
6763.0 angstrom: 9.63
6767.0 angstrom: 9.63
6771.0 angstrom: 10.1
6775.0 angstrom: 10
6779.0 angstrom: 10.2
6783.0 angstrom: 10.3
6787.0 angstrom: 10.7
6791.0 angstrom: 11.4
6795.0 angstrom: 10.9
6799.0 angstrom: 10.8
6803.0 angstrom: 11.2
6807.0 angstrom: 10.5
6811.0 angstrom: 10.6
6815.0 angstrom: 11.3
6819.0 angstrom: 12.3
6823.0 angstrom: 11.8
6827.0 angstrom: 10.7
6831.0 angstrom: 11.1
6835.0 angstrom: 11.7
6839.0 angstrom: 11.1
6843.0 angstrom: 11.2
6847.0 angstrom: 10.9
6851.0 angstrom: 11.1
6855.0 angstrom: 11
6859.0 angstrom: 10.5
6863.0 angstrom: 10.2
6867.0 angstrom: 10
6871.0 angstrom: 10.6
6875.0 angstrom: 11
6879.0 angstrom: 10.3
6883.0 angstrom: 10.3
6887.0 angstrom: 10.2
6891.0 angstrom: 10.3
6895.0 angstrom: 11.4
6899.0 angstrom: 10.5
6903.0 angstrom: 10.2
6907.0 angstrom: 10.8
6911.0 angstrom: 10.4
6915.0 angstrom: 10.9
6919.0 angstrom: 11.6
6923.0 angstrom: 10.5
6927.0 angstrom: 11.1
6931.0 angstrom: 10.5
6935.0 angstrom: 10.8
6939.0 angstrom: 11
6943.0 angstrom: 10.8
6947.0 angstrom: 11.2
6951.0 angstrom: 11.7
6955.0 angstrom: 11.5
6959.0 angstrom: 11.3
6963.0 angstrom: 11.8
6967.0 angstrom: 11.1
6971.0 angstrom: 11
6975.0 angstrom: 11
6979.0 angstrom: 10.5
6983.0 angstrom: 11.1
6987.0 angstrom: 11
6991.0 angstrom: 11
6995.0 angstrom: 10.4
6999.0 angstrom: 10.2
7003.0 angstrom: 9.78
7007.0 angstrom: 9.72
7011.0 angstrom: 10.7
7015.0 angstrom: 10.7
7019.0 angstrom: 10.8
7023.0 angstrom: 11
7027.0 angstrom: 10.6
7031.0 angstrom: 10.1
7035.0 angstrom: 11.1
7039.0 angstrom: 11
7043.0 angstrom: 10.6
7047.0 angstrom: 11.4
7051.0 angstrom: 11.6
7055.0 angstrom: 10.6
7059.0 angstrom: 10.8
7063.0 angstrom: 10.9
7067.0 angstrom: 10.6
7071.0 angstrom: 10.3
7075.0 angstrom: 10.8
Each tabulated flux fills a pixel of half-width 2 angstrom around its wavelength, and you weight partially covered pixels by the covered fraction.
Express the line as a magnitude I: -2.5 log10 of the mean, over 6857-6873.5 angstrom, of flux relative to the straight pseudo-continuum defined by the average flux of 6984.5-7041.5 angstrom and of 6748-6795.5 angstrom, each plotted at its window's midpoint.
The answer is 0.02 mag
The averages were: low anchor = 10.5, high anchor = 10.6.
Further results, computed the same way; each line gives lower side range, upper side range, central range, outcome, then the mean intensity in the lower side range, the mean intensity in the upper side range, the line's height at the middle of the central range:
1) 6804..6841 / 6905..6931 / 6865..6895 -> 0.06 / 11.2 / 10.9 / 11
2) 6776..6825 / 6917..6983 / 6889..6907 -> 0.04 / 11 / 11.1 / 11.1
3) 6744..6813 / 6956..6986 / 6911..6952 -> 0.01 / 10.6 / 11.1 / 11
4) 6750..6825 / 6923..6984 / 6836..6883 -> 0.02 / 10.7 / 11.1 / 10.9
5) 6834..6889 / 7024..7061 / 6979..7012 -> 0.04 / 10.7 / 10.9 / 10.8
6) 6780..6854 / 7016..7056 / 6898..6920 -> 0.03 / 11.1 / 10.9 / 11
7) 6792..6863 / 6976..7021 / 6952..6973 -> -0.07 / 11.1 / 10.5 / 10.7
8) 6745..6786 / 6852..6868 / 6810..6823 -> -0.11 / 10.4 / 10.5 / 10.5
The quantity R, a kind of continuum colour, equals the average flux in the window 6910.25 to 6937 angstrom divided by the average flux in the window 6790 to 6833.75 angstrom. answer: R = 0.97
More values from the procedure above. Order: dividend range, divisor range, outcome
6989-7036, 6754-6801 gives 1.01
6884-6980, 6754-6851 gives 1.01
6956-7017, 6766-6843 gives 0.99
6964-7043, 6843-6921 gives 1.00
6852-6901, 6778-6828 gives 0.96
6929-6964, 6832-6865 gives 1.02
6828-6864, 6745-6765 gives 1.02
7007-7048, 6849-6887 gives 1.02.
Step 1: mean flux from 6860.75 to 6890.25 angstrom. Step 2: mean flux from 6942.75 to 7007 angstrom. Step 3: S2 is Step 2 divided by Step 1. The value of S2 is 1.1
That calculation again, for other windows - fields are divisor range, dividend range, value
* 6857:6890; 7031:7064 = 1.05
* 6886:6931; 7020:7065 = 1.01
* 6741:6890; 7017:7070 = 1.01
